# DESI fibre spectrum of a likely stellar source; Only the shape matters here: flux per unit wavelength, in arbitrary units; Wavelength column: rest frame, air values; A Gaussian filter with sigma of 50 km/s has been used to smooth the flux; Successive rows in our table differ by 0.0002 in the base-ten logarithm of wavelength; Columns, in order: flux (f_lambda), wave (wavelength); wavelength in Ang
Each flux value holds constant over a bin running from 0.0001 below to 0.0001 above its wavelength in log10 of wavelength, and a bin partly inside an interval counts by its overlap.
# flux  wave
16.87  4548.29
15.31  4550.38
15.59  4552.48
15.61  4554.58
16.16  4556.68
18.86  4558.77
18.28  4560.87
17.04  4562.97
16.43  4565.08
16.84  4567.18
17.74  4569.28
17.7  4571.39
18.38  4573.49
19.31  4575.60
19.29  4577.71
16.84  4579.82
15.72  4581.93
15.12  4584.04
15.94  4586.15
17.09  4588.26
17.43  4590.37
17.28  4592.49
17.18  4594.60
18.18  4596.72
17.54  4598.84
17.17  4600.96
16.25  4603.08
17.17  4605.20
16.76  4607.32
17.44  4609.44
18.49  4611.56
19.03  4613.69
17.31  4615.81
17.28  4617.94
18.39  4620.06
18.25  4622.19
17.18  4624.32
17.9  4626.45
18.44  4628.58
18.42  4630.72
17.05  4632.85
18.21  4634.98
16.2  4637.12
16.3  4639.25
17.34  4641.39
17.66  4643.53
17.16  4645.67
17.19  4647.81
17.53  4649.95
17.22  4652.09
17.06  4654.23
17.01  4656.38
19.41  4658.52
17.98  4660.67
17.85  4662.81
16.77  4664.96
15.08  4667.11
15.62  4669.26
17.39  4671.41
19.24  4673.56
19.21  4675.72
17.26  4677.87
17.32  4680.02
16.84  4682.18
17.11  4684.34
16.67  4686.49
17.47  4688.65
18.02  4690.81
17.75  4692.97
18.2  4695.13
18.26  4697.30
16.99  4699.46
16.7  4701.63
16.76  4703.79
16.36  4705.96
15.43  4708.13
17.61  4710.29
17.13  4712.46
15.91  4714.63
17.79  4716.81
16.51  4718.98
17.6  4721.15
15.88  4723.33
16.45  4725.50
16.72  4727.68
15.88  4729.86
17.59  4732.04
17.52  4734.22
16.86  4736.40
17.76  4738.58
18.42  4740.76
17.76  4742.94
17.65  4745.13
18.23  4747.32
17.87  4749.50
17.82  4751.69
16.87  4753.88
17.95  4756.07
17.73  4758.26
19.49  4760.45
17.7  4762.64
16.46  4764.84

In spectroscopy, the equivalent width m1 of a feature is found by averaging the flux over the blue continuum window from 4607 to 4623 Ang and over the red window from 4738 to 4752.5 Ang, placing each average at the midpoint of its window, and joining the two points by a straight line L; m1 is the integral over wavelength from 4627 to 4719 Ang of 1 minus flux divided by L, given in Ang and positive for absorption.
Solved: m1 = 3.2 Ang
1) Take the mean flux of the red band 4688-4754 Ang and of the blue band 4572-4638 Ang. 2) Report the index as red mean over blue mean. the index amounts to 1.0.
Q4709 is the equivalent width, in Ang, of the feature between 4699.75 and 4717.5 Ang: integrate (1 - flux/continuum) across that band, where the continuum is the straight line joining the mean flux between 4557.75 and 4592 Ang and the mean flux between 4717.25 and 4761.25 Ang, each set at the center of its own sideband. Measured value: 0.7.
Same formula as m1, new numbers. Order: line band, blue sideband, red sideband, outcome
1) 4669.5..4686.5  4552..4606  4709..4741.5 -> -0.5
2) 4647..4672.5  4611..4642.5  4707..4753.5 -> 0.5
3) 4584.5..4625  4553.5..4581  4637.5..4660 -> 0.1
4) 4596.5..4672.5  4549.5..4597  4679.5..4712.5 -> -1.3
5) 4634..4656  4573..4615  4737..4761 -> 0.5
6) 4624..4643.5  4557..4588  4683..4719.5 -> -0.3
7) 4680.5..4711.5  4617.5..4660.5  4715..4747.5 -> 0.3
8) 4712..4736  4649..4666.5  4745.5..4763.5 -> 1.4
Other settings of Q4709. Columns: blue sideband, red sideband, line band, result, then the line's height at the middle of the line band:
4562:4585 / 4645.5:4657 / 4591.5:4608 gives 0.1 Ang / 17.3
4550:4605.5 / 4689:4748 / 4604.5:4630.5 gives -1.1 Ang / 17.1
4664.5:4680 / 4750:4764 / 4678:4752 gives 1.6 Ang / 17.6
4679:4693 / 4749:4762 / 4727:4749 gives 0.4 Ang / 17.8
